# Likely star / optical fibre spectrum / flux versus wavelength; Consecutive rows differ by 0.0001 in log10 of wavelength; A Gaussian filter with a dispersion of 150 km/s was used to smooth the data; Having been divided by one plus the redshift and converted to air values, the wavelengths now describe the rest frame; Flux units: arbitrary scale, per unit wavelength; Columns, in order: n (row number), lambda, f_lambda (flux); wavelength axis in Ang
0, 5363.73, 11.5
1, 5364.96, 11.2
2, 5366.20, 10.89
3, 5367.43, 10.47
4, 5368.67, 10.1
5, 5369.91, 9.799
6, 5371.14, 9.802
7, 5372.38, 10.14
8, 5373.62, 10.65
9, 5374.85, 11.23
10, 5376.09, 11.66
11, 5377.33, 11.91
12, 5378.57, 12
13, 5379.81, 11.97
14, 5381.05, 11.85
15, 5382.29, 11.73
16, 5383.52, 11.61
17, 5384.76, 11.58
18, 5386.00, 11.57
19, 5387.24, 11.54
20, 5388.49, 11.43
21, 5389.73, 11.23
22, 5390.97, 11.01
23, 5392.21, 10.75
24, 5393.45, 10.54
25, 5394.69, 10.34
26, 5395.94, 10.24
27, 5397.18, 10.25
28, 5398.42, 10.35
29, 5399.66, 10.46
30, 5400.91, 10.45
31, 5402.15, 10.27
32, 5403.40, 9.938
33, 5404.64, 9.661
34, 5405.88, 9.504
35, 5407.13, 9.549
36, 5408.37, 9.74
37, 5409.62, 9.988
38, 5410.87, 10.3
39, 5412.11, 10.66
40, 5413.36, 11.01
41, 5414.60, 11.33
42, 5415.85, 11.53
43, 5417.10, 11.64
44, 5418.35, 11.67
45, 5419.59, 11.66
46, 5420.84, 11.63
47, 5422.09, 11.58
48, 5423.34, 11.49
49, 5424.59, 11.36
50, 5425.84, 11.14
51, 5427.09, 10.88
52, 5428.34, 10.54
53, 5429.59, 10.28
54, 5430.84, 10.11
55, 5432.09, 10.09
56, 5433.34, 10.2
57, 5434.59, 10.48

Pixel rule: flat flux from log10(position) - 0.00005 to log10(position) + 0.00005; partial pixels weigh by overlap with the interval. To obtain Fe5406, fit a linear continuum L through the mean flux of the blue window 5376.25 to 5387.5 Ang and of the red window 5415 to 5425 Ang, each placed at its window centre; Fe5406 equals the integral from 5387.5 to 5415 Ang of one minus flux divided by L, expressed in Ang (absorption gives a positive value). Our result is 2.9 Ang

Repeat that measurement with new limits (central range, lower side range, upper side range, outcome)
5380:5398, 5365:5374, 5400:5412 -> -1.77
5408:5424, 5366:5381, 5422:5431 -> -0.29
